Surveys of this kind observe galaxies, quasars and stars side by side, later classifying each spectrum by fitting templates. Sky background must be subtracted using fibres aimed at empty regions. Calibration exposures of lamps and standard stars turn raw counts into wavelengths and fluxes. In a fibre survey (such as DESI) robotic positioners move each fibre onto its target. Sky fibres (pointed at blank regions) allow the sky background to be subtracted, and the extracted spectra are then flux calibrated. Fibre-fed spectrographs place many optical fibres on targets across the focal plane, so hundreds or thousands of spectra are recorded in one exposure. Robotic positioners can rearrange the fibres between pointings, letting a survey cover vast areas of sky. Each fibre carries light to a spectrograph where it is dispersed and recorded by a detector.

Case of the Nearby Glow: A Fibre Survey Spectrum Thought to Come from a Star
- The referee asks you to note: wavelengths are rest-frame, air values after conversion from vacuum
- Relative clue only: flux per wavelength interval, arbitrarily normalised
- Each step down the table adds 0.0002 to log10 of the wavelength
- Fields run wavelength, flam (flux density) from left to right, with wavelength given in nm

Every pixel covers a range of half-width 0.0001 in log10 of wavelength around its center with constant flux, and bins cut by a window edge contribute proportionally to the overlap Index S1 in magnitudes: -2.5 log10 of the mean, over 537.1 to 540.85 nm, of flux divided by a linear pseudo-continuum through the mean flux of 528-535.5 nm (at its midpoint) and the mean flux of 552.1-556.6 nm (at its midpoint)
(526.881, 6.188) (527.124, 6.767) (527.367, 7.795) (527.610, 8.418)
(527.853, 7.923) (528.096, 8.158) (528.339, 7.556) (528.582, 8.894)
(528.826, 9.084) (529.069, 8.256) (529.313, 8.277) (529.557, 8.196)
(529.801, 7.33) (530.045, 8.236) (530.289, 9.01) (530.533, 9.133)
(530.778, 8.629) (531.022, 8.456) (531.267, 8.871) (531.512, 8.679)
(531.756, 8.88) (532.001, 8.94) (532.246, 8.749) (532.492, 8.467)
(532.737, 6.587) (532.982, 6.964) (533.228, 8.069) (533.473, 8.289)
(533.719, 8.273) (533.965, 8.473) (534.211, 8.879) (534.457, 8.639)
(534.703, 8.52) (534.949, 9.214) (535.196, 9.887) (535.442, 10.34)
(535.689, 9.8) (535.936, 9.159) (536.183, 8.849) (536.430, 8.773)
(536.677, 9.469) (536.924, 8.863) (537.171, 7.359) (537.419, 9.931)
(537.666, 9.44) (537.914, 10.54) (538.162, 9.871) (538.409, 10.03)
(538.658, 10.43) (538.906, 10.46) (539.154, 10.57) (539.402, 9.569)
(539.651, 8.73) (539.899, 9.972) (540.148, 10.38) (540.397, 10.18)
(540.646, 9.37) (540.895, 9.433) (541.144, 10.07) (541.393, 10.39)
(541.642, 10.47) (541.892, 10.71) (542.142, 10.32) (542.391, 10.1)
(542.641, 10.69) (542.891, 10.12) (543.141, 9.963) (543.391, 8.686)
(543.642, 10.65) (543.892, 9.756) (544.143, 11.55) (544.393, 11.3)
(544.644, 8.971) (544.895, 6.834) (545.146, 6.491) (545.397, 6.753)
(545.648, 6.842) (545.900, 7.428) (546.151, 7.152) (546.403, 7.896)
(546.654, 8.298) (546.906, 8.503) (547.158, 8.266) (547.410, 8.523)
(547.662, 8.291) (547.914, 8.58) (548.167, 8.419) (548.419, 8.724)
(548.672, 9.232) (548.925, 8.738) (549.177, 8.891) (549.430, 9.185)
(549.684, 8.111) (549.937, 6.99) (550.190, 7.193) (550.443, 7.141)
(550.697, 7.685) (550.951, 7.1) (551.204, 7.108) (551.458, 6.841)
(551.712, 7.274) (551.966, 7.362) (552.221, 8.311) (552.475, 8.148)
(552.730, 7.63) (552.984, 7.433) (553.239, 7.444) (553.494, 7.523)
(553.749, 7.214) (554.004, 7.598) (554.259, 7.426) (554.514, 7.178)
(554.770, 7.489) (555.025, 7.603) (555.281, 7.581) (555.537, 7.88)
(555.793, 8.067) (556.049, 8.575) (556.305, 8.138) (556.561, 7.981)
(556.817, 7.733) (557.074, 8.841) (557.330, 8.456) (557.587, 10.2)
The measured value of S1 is -0.188 mag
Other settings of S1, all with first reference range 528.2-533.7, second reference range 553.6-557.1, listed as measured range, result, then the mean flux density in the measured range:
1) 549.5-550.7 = 0.059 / 7.48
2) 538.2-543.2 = -0.237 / 10.1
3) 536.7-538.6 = -0.158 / 9.47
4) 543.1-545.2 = -0.173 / 9.43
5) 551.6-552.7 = 0.012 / 7.76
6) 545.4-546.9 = 0.063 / 7.54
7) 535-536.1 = -0.180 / 9.72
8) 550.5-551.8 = 0.098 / 7.2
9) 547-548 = -0.061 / 8.41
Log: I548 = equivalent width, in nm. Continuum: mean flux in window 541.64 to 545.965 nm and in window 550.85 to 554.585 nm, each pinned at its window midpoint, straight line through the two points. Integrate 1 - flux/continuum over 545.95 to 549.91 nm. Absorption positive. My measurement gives 0.01 nm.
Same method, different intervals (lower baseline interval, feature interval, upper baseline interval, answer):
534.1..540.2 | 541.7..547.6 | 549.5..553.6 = -0.34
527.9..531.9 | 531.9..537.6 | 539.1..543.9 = 0.25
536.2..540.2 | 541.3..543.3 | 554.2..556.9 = -0.25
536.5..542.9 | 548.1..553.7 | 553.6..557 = 0.36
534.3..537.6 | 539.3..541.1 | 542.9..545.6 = -0.11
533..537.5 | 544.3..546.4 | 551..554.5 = 0.10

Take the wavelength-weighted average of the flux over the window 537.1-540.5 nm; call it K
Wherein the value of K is 9.85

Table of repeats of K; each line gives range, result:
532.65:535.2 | 8.3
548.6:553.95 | 7.72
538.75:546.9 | 9.37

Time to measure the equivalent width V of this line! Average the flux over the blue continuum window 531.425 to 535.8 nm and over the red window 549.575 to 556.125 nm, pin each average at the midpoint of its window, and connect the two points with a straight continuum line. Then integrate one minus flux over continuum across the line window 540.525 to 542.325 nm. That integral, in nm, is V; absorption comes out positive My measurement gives -0.422 nm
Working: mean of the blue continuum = 8.65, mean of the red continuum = 7.53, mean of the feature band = 10.1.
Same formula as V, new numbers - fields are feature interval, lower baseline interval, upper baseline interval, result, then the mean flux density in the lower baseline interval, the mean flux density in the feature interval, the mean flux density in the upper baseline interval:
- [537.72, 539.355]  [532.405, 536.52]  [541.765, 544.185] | -0.15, 8.66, 10.2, 10.2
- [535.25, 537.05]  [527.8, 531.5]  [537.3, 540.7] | 0.03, 8.42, 9.34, 9.97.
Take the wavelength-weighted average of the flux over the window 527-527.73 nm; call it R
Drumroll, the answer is 7.65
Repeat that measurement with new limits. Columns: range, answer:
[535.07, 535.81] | 10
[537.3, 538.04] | 9.97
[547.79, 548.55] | 8.57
